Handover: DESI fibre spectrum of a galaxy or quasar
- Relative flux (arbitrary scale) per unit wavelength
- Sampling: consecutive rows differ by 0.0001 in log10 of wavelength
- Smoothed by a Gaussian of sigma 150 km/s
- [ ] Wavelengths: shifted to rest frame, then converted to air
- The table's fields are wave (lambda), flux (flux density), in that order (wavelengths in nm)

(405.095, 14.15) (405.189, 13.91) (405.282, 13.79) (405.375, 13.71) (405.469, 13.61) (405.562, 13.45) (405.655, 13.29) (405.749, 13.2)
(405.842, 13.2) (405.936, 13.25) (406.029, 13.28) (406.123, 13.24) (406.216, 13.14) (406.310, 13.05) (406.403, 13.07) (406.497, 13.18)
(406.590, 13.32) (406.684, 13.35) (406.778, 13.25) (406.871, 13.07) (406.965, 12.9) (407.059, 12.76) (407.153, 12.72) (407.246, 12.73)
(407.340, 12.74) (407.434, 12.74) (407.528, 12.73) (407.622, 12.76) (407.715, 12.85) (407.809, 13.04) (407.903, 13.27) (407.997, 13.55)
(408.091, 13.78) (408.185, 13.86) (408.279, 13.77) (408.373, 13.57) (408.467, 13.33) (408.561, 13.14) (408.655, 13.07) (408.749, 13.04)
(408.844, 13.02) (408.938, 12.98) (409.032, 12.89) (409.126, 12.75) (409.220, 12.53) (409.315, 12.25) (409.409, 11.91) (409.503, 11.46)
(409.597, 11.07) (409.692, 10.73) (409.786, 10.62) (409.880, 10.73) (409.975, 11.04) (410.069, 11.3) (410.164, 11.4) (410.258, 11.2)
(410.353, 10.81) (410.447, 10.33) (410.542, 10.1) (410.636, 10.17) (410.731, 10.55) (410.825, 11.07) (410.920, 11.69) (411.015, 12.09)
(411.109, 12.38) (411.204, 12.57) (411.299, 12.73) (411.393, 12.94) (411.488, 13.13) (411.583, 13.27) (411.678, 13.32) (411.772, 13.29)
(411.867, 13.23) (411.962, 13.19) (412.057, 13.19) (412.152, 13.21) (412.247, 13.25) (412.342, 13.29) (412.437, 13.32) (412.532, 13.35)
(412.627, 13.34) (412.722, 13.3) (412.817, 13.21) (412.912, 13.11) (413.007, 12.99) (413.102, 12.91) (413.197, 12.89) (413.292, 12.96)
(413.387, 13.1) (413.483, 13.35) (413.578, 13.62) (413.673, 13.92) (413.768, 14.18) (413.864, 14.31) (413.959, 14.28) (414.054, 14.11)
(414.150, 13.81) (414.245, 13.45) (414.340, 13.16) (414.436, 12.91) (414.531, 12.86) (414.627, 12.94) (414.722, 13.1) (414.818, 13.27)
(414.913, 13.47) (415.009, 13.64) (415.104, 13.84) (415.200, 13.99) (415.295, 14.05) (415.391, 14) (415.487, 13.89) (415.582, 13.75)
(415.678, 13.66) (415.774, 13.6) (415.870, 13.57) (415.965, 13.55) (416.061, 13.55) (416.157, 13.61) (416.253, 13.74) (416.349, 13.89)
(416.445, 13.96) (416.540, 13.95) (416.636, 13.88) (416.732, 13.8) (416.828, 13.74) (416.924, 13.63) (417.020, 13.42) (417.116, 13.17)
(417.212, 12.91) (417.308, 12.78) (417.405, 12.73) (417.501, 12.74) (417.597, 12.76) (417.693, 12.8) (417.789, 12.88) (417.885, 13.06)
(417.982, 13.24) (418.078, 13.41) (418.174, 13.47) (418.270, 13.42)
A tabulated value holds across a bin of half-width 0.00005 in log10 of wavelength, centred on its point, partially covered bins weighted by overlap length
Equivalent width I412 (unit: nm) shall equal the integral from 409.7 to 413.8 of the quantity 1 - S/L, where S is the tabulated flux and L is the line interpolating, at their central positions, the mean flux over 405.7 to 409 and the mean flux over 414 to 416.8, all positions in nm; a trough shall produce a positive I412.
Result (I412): 0.30 nm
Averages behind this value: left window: 13.1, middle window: 12.4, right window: 13.6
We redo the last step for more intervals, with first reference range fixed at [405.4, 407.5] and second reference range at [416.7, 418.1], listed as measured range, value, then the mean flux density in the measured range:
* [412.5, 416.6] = -0.13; 13.5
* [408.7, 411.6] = 0.30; 11.7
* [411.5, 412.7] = -0.01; 13.3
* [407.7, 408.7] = -0.02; 13.4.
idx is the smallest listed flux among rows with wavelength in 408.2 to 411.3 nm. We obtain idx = 10.1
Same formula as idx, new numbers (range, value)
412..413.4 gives 12.89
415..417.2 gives 13.17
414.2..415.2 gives 12.86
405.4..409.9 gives 10.62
